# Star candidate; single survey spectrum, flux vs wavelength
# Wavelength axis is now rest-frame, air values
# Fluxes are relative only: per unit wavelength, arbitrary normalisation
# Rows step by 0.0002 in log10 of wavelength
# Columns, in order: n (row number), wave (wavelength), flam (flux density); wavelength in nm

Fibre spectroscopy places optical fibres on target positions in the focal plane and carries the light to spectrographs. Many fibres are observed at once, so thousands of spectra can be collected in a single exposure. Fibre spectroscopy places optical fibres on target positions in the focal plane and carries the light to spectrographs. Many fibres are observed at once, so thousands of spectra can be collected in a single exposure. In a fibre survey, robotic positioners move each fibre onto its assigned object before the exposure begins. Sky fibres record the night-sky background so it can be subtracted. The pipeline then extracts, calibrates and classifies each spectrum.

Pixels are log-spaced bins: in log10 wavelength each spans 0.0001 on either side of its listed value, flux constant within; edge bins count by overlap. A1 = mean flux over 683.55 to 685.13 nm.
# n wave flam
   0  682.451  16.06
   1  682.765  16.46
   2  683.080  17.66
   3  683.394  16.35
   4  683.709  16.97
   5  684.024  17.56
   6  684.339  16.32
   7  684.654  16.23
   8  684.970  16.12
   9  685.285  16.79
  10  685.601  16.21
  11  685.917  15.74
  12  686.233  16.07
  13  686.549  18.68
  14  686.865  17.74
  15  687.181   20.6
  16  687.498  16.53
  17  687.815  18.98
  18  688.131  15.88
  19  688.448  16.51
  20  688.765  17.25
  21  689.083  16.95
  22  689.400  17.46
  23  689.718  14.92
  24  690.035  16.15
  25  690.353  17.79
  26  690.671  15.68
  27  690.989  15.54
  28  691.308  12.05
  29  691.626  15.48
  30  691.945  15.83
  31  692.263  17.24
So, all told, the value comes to 16.6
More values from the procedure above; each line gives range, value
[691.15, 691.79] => 13.8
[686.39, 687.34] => 19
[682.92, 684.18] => 17.1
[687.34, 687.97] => 17.7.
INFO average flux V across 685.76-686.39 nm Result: 15.9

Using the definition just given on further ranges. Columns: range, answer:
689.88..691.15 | 16.3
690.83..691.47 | 13.8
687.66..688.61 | 17.1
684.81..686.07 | 16.2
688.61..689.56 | 17.2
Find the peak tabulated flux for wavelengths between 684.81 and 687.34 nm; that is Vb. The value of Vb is 20.6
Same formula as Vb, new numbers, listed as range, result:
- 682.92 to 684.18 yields 17.66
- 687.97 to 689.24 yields 17.25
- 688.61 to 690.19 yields 17.46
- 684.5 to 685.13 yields 16.23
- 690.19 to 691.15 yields 17.79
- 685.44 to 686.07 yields 16.21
